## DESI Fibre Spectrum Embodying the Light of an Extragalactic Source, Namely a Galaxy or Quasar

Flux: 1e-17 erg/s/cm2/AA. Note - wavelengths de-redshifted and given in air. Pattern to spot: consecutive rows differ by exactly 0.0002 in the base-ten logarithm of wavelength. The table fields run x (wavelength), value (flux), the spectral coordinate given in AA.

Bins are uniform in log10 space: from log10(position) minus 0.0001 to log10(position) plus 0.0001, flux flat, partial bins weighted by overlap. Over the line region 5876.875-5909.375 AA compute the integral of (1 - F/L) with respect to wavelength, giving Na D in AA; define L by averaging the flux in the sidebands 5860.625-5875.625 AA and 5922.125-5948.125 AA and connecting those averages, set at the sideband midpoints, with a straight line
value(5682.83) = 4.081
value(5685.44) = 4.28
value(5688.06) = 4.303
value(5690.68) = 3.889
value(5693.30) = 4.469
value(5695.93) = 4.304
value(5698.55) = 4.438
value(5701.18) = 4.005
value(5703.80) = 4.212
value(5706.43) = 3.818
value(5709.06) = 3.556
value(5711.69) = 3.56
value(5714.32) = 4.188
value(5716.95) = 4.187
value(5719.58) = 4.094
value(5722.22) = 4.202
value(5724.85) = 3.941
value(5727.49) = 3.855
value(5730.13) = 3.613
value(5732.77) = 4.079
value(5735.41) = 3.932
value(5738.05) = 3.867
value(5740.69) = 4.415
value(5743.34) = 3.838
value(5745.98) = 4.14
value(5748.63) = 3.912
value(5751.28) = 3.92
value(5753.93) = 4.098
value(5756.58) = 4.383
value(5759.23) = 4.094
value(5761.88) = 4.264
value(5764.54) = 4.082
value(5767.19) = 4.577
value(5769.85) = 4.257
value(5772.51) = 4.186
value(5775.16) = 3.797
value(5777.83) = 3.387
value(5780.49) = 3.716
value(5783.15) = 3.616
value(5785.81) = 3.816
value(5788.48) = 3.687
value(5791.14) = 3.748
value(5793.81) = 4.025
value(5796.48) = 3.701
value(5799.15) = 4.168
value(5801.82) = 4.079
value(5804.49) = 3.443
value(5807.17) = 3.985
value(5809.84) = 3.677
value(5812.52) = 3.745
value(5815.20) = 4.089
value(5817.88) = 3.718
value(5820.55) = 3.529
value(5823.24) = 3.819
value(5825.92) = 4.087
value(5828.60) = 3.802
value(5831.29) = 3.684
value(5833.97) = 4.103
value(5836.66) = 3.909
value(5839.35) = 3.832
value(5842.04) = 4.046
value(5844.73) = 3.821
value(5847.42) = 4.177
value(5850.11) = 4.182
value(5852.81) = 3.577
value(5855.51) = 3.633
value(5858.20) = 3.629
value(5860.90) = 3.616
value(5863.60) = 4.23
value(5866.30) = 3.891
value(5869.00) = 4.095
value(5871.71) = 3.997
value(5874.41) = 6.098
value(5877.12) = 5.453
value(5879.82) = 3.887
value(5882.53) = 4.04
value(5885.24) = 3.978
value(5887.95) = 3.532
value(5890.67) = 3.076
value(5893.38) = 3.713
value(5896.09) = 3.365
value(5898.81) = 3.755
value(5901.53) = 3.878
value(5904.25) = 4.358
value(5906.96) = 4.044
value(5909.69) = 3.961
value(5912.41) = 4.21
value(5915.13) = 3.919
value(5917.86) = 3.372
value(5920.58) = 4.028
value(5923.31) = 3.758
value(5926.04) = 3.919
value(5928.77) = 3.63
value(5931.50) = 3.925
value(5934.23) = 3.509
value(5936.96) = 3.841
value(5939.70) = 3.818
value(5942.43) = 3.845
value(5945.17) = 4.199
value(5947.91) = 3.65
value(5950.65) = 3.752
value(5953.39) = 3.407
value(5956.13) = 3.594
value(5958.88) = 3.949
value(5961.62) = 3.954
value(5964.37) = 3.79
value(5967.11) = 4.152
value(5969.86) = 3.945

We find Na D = 2.2 AA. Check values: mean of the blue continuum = 4.36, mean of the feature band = 3.87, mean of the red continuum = 3.82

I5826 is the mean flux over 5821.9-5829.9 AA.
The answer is 3.91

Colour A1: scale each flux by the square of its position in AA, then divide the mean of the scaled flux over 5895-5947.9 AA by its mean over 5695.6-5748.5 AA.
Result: 1.0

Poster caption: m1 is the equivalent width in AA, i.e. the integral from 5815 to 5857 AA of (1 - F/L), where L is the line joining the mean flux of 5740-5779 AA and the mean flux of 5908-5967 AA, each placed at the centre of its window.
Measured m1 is 1.1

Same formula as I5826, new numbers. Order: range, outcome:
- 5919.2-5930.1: 3.83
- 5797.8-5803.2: 4.12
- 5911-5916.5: 4.06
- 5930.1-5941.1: 3.78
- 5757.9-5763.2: 4.18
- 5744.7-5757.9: 4.09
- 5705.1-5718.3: 3.86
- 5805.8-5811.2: 3.83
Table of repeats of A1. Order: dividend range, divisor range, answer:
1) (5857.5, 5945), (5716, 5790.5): 1.04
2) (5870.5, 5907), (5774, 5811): 1.12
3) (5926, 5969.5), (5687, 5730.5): 1.02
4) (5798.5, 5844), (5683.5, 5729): 0.99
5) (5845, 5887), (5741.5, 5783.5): 1.07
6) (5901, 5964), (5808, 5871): 1.03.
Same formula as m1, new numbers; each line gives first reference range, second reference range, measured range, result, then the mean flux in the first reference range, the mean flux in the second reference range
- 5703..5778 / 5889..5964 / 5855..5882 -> -2.8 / 4.02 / 3.79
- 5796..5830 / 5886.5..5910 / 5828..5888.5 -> -4.5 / 3.84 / 3.73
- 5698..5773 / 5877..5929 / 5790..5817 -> 0.8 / 4.05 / 3.86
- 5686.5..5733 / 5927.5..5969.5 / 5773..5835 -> 2.2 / 4.04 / 3.81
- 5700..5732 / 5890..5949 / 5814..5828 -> 0.1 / 3.94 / 3.82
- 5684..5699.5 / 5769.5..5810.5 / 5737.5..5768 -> -1.1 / 4.28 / 3.82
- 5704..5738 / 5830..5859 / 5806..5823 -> 0.4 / 3.93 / 3.88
